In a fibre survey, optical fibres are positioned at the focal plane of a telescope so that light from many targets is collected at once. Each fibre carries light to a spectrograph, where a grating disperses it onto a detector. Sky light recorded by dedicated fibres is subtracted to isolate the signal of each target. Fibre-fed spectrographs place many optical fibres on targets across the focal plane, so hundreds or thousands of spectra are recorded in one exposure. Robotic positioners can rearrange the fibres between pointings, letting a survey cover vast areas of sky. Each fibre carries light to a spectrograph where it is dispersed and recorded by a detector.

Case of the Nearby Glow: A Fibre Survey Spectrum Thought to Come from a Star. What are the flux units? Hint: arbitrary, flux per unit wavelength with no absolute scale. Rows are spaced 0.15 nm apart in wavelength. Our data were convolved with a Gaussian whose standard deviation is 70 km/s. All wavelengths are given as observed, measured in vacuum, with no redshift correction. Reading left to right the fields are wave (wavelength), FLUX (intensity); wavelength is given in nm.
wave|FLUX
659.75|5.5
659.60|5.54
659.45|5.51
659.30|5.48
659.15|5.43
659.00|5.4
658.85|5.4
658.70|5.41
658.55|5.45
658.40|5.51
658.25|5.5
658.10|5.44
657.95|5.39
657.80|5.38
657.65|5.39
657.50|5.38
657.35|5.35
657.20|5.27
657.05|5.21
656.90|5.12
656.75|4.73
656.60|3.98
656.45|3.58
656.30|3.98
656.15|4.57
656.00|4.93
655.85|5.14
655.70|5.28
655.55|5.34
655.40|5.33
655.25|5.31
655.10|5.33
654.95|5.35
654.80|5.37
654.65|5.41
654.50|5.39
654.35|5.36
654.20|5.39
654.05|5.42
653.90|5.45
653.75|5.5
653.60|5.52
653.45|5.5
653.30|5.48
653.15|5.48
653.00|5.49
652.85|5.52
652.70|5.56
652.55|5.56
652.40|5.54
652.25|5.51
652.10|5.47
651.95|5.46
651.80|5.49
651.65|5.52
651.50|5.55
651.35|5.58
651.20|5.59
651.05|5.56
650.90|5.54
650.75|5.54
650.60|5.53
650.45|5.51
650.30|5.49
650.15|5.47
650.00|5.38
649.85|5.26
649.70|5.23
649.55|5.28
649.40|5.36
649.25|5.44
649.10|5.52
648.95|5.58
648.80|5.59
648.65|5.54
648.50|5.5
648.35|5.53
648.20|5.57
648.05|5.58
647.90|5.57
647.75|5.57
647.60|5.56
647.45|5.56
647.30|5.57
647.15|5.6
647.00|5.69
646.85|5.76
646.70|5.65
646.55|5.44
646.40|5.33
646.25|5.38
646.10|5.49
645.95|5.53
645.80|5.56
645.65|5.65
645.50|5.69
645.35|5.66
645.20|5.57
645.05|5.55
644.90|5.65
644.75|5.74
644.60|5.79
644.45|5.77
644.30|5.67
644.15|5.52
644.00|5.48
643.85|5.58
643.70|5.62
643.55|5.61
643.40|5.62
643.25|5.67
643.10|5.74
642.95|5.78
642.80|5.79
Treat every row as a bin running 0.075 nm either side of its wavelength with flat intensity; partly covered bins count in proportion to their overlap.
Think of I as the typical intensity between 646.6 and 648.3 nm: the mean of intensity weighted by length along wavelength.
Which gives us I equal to 5.6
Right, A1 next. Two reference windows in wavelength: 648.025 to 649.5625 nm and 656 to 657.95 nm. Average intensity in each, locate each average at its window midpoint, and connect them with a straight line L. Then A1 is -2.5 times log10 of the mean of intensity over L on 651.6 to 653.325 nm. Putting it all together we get -0.06 mag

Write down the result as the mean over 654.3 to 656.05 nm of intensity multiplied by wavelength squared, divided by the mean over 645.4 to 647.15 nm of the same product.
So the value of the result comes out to 1.0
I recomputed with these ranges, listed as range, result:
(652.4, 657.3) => 5.19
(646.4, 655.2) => 5.49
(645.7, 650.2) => 5.5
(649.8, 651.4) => 5.5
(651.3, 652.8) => 5.52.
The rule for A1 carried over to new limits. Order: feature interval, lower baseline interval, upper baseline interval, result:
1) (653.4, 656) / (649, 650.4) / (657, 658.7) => 0.01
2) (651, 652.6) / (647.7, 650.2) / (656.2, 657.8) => -0.06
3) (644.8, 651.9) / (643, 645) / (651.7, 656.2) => 0.00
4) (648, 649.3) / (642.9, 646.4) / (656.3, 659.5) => -0.01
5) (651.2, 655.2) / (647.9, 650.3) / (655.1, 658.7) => -0.04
